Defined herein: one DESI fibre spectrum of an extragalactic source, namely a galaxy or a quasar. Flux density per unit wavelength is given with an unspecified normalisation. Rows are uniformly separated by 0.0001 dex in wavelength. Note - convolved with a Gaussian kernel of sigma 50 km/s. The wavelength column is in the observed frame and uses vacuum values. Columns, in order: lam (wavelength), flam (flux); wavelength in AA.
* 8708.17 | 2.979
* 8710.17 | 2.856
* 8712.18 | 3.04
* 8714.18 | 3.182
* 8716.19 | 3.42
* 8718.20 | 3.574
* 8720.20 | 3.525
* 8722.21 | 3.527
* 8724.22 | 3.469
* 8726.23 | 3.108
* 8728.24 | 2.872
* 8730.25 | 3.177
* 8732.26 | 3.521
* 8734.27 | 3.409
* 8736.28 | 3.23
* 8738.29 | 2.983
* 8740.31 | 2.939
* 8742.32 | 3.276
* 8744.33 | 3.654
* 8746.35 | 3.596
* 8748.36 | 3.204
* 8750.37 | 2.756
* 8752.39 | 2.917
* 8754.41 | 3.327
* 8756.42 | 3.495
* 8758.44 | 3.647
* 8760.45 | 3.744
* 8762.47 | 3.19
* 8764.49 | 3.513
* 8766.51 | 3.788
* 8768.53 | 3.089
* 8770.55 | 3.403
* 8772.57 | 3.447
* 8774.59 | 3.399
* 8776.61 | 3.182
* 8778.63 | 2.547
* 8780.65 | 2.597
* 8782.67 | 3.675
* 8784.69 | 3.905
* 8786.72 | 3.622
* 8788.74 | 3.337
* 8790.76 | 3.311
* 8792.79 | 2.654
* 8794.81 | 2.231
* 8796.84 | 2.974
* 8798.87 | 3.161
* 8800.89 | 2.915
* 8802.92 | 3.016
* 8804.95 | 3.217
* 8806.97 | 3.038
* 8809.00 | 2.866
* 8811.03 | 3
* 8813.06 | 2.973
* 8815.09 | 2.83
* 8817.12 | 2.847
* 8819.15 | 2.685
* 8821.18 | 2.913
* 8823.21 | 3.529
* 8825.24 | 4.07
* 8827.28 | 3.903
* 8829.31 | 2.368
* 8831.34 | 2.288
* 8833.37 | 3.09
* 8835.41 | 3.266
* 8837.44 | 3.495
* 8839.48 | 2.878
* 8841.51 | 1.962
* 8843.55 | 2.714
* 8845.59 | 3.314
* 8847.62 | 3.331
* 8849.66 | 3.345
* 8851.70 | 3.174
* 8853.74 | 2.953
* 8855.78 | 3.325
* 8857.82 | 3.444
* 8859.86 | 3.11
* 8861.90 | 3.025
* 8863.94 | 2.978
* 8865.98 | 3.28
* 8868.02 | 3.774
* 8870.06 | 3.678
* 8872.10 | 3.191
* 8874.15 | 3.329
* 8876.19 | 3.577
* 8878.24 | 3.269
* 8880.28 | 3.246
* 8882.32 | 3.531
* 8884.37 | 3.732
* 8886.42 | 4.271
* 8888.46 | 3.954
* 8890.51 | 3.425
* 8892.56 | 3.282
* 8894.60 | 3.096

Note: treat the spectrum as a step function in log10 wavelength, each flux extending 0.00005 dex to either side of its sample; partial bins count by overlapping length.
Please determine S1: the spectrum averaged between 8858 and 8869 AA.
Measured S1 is 3.25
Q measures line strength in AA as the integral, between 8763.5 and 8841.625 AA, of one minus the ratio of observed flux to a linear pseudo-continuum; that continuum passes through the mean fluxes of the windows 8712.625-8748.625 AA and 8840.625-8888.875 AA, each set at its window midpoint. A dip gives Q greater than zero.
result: 4.62 AA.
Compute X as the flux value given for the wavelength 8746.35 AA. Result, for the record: 3.596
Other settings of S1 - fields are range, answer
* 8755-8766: 3.52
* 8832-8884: 3.21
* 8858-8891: 3.46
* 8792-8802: 2.79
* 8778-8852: 3.06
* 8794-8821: 2.91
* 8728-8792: 3.31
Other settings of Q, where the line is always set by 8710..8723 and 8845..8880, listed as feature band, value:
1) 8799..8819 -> 2.1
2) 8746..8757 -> 0.5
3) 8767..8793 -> 0.3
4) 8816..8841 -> 1.7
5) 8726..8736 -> 0.3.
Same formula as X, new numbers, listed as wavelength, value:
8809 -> 2.866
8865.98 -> 3.28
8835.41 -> 3.266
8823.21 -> 3.529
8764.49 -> 3.513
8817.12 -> 2.847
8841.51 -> 1.962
